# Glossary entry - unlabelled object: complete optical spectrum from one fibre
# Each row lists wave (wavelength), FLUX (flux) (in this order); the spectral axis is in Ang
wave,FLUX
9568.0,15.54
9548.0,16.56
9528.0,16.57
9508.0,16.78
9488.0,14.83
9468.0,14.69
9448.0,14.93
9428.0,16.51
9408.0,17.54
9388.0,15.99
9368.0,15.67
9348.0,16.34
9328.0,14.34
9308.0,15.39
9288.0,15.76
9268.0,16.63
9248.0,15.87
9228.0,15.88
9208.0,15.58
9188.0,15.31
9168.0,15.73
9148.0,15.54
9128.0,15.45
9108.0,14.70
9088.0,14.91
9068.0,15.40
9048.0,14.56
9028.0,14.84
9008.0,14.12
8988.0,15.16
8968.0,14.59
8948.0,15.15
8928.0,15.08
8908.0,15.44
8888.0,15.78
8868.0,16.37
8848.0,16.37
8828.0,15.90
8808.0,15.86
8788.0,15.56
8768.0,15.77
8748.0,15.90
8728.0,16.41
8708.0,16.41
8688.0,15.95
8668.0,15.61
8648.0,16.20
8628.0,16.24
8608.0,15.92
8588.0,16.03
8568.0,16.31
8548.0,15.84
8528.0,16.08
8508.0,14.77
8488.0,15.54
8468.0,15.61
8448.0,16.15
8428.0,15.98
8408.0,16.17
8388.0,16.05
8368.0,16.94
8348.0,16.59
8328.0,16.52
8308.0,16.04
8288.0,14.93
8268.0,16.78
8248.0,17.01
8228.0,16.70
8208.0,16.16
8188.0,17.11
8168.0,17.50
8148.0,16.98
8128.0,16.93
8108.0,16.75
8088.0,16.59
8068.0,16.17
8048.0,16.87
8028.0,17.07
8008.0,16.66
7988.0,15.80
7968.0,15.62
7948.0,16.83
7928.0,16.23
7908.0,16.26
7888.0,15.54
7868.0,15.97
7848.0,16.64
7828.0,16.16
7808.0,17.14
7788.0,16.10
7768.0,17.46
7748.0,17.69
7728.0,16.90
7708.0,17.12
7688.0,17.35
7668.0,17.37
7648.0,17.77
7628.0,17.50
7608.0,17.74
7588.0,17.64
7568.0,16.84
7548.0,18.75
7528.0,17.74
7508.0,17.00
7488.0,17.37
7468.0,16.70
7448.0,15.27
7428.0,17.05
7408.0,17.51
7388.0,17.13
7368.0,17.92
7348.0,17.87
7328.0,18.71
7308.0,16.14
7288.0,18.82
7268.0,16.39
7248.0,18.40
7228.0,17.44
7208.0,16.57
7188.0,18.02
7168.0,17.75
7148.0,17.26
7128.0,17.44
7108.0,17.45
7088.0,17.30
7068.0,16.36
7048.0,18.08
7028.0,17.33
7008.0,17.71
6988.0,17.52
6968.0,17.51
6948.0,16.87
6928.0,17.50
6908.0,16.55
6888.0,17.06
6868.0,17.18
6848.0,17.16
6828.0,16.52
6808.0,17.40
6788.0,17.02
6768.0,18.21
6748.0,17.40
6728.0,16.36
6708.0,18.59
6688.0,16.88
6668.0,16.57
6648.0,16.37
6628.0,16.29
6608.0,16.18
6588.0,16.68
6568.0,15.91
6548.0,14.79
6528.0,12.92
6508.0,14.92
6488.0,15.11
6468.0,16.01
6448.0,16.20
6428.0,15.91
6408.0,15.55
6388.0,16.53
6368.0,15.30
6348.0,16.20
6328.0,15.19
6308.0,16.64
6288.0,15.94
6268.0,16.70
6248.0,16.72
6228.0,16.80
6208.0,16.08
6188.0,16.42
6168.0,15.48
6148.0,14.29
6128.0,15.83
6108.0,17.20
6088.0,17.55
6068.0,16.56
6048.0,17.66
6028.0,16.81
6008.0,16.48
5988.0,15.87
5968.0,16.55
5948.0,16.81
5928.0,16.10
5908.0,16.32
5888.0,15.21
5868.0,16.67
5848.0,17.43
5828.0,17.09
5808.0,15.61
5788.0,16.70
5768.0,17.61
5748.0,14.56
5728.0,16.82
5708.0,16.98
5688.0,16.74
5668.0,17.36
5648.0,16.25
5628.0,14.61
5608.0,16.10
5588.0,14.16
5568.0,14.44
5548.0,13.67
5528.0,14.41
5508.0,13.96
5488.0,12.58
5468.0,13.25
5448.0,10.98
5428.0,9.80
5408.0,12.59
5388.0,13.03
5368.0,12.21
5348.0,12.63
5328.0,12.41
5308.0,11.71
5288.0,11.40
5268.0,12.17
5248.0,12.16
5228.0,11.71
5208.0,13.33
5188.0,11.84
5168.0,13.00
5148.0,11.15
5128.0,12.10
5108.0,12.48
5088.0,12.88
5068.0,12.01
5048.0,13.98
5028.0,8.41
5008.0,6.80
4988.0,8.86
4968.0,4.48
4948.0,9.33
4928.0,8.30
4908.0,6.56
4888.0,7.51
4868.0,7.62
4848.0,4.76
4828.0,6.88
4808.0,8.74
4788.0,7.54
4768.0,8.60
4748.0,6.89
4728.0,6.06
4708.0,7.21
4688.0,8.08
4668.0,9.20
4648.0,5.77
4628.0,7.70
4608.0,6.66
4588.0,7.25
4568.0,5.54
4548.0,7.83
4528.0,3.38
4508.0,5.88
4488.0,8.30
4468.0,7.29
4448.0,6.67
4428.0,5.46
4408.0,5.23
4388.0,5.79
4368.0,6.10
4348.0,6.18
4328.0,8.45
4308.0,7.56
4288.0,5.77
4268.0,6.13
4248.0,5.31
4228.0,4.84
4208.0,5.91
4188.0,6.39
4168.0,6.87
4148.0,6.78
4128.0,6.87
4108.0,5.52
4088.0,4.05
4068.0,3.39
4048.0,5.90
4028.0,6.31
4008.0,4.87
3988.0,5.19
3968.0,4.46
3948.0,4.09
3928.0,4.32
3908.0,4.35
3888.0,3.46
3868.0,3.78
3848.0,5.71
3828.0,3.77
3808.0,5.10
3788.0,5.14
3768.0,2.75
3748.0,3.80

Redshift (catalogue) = 0.263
